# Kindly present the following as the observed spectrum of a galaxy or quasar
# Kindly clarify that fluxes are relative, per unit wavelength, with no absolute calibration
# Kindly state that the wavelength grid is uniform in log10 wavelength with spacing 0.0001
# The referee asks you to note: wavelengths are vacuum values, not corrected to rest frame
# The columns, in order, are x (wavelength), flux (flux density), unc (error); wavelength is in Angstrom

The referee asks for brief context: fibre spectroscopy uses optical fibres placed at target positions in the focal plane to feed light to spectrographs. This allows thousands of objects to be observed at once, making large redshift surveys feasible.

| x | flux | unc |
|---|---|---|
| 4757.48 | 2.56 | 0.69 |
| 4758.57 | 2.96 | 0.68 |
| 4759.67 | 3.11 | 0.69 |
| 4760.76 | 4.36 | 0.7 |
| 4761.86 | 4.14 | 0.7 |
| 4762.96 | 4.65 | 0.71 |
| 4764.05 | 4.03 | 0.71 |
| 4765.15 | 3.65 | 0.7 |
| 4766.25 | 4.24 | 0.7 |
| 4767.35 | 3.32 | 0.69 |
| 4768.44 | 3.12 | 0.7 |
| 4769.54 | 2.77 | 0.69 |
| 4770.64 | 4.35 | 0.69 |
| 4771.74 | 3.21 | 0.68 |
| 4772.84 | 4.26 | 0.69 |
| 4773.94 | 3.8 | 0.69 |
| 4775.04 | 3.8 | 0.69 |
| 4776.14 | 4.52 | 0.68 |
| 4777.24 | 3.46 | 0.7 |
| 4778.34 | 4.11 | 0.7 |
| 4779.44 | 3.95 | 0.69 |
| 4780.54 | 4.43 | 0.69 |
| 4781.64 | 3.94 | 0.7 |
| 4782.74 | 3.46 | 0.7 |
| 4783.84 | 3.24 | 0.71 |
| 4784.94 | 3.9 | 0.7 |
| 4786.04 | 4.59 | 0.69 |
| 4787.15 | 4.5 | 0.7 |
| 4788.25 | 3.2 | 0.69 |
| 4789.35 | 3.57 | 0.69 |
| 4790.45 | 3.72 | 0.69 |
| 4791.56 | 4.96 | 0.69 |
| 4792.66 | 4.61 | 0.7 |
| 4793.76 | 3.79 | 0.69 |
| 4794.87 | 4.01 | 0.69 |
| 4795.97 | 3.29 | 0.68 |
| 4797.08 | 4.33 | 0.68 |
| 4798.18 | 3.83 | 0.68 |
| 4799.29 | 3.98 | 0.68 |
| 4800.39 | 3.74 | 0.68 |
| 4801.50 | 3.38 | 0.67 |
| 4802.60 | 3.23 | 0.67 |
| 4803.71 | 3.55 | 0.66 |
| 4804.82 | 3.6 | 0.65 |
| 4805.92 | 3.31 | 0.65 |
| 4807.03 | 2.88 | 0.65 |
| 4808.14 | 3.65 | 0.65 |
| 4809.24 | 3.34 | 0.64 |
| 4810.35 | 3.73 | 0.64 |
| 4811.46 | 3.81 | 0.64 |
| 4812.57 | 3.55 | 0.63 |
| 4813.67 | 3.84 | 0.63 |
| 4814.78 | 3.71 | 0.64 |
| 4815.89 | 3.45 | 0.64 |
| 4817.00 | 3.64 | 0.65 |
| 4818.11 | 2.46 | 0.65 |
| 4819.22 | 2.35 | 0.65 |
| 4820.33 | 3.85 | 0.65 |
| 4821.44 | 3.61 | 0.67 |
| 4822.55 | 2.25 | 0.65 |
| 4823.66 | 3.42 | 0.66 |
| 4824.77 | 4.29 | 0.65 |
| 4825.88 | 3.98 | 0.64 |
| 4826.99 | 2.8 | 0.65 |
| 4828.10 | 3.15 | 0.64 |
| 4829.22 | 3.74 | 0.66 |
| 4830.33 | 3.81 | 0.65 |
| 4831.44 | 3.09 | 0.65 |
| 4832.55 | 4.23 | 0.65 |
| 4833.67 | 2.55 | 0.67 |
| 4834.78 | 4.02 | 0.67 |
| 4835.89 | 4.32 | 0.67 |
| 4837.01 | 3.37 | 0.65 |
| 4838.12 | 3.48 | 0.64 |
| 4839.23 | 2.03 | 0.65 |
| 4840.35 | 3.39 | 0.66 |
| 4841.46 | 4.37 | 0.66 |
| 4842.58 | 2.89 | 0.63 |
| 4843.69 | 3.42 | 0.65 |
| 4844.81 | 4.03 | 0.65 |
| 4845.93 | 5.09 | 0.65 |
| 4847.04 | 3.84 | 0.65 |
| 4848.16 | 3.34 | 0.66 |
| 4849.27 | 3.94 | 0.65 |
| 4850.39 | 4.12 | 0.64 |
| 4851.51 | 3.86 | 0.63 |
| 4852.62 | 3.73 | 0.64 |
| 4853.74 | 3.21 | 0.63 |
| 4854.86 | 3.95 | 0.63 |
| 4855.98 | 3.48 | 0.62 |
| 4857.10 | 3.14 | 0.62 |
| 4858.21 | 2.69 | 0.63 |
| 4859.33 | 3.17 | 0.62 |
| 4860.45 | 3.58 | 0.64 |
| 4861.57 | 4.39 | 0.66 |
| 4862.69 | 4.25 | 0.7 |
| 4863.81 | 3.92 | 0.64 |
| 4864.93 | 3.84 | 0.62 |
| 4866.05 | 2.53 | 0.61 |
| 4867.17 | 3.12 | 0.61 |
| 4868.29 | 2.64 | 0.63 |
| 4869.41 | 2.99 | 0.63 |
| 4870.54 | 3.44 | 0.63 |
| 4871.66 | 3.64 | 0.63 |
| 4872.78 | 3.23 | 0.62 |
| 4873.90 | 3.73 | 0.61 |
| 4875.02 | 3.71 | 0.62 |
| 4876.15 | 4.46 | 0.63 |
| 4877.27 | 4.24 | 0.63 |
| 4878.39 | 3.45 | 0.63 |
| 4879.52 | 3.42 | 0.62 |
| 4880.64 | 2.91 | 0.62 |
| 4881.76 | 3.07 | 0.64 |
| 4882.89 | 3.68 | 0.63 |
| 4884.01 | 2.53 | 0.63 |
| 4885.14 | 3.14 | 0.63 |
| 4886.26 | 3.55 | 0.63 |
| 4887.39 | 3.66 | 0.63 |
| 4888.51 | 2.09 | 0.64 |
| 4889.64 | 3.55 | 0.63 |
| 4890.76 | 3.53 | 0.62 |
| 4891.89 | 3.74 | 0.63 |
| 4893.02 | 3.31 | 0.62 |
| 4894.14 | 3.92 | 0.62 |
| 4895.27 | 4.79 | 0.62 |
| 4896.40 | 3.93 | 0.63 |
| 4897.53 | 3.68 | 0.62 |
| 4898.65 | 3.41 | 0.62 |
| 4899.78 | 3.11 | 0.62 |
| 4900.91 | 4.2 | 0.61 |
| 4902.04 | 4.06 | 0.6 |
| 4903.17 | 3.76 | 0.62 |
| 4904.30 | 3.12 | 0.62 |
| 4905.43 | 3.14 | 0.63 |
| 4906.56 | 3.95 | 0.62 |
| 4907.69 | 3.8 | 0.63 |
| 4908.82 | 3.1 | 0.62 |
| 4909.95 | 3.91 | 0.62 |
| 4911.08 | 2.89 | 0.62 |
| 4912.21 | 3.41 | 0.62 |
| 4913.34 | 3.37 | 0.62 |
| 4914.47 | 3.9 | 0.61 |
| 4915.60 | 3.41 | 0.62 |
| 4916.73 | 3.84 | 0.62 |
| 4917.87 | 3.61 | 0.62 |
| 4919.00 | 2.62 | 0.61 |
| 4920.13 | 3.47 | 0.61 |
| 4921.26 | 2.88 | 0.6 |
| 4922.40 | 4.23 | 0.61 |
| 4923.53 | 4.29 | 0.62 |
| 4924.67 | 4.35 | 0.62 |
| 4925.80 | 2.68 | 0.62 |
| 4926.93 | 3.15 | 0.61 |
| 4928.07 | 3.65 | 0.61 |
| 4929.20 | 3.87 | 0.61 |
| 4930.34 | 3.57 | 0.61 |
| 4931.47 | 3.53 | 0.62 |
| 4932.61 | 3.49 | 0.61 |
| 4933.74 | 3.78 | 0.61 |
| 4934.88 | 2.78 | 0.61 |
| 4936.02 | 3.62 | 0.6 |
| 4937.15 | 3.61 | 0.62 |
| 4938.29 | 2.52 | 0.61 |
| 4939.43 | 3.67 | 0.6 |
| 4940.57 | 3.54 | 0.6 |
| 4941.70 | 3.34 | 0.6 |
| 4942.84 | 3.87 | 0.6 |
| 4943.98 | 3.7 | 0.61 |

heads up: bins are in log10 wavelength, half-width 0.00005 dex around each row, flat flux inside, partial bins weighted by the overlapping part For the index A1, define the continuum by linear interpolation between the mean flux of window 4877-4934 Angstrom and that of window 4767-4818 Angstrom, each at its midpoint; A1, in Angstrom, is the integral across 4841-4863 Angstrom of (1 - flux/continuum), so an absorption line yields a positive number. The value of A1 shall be -0.6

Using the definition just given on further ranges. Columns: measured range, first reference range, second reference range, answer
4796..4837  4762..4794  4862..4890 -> 2.2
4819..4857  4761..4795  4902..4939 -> 1.7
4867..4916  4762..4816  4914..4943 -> 1.1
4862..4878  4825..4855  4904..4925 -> 0.1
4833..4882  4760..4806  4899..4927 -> 1.6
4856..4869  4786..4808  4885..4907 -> 0.9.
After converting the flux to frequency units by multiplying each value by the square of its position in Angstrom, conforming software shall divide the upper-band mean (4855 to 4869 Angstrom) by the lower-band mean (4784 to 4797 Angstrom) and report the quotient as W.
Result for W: 0.88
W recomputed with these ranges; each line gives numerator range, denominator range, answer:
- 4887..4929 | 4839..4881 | 1.02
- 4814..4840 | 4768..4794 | 0.88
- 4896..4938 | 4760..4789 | 0.97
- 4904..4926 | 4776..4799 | 0.94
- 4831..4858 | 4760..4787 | 0.96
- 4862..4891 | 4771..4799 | 0.90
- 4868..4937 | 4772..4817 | 0.97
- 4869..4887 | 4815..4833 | 1.04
